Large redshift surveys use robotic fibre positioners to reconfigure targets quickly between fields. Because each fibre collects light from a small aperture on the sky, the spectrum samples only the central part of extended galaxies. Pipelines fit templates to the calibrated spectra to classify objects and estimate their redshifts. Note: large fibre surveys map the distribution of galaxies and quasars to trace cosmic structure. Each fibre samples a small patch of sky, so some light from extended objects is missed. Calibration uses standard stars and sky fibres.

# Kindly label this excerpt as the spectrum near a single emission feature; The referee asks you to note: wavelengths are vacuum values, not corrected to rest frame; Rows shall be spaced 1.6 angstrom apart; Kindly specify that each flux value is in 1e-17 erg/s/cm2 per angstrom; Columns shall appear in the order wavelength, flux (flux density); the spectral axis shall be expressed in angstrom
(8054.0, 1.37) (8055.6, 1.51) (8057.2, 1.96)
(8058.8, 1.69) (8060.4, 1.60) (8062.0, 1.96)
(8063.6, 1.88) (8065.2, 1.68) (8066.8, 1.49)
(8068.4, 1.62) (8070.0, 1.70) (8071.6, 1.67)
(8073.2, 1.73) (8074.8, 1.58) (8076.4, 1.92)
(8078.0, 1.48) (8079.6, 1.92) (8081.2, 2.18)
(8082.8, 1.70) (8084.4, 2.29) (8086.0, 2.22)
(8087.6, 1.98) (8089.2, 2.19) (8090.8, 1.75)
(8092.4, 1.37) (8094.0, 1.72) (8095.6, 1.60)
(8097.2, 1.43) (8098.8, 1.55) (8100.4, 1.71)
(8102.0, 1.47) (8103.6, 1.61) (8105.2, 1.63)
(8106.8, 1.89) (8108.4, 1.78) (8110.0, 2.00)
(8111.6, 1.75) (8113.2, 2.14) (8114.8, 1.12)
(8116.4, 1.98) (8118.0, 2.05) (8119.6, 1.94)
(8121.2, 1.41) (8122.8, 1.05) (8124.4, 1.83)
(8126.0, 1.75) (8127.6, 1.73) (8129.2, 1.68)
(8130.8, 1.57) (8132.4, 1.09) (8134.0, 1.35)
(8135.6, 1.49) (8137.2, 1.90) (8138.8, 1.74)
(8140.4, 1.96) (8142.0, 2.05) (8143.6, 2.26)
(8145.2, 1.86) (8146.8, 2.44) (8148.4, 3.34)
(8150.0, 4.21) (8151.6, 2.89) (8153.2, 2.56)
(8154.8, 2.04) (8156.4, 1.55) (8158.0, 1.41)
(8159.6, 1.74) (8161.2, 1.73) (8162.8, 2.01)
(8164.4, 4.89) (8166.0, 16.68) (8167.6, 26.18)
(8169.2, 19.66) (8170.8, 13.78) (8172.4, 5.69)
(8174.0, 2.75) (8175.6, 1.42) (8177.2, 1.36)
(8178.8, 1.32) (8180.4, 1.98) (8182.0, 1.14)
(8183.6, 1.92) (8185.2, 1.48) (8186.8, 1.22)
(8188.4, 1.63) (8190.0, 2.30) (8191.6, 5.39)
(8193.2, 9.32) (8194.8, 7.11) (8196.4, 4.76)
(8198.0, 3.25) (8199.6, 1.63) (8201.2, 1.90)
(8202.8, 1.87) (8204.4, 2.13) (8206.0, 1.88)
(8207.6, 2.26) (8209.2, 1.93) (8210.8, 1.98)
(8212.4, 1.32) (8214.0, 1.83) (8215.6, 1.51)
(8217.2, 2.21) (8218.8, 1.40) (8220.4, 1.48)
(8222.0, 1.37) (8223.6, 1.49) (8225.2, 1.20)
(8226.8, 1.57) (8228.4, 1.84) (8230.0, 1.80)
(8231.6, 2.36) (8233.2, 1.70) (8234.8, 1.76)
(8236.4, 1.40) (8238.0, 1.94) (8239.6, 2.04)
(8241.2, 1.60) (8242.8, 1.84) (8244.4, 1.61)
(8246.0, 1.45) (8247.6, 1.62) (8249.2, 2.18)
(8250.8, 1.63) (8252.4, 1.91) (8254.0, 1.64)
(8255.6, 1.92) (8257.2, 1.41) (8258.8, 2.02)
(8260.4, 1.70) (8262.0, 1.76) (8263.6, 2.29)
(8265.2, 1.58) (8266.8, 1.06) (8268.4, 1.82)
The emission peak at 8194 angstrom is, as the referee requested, [N II]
